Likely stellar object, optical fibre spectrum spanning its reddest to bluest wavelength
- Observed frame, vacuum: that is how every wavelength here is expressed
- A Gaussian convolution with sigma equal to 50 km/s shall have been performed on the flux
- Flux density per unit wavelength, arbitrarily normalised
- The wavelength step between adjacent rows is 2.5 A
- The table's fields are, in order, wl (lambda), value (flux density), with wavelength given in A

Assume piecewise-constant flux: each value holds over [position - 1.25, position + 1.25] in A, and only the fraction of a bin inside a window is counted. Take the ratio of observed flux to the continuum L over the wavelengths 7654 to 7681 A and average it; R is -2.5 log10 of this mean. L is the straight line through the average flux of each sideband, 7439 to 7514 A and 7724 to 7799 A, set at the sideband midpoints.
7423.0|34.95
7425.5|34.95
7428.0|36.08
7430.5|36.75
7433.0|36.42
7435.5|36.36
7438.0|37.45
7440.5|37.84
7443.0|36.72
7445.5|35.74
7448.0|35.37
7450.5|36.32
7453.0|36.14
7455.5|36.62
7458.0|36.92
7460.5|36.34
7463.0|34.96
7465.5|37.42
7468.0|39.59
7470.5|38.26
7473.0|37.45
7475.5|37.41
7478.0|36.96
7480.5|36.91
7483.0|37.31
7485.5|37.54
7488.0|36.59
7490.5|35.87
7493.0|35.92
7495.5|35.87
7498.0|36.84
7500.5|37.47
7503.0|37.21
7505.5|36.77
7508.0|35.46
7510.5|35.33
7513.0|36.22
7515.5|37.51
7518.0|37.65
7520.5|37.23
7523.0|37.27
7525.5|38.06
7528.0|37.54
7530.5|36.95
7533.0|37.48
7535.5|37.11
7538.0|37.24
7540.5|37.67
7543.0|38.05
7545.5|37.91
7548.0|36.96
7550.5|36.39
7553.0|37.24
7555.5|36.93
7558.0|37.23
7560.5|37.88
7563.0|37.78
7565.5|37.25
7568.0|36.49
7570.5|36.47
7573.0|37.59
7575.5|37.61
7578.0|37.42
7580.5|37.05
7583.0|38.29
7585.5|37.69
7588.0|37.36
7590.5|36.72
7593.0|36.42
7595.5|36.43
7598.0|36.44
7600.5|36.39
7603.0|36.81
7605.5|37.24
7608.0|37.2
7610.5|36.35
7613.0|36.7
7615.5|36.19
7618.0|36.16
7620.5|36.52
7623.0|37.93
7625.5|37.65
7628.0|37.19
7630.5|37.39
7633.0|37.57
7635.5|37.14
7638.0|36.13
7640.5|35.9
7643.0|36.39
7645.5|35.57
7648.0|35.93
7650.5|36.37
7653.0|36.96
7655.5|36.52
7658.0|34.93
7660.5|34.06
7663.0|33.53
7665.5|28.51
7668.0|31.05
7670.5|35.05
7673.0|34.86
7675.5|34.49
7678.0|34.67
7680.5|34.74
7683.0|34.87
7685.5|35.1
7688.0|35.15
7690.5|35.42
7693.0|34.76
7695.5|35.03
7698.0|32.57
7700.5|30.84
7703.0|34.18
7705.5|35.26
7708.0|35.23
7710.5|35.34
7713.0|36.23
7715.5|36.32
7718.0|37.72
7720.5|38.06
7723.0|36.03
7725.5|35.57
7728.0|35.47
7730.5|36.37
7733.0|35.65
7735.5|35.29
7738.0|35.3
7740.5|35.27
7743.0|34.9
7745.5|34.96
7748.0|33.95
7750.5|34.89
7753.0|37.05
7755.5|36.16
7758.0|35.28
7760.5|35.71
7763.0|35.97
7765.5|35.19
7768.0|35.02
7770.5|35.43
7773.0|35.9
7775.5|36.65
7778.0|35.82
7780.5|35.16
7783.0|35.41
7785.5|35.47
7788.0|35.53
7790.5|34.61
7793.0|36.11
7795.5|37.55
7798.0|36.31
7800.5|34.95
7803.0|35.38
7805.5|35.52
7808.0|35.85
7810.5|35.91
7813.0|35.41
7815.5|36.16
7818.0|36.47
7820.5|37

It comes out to 0.07 mag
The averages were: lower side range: 36.7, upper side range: 35.6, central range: 33.9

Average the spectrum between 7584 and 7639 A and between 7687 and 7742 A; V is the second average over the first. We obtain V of 0.96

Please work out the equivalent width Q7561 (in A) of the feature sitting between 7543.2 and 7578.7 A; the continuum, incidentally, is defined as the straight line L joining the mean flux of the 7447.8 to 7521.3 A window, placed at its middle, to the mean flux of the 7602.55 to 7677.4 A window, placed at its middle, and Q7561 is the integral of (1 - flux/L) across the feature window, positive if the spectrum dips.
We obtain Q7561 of -0.9 A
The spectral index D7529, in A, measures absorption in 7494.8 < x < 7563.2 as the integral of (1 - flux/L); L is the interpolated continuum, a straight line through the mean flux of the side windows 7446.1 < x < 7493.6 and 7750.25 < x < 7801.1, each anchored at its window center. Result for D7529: -0.9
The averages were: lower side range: 36.8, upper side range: 35.7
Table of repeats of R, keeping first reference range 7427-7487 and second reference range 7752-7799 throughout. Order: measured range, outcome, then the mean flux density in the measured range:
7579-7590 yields -0.032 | 37.5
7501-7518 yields 0.004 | 36.6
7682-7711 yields 0.050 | 34.5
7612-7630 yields -0.018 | 36.9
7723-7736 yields 0.007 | 35.7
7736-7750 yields 0.031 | 34.9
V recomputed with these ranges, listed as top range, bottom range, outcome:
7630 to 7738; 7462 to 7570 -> 0.95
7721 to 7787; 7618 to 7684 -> 1.00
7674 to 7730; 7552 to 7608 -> 0.95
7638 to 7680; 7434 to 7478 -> 0.94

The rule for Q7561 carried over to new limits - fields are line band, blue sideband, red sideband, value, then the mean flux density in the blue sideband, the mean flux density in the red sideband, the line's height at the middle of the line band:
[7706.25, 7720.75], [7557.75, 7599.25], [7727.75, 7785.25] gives -0.2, 37.2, 35.5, 35.9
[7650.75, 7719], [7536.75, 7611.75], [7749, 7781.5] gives 3.2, 37.1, 35.7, 36.3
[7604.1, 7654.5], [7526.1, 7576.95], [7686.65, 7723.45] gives -0.7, 37.3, 35.2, 36.2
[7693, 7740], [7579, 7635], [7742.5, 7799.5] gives 0.9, 37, 35.6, 36.1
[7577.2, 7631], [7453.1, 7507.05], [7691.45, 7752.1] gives -1.4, 36.9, 35.2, 36.1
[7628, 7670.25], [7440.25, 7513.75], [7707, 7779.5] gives 0.9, 36.7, 35.7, 36.1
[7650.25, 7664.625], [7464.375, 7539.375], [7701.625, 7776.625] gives 0.4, 37.1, 35.7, 36.2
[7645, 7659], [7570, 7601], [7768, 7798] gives 0.2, 37.1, 35.8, 36.7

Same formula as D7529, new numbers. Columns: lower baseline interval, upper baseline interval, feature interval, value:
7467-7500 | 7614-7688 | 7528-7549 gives -0.5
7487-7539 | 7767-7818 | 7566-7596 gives -0.5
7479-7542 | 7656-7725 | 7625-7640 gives -0.7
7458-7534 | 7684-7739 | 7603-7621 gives -0.3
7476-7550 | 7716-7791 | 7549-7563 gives -0.2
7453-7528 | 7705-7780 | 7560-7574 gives -0.2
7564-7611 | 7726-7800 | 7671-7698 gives 1.1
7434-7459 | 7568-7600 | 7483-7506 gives 0.0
